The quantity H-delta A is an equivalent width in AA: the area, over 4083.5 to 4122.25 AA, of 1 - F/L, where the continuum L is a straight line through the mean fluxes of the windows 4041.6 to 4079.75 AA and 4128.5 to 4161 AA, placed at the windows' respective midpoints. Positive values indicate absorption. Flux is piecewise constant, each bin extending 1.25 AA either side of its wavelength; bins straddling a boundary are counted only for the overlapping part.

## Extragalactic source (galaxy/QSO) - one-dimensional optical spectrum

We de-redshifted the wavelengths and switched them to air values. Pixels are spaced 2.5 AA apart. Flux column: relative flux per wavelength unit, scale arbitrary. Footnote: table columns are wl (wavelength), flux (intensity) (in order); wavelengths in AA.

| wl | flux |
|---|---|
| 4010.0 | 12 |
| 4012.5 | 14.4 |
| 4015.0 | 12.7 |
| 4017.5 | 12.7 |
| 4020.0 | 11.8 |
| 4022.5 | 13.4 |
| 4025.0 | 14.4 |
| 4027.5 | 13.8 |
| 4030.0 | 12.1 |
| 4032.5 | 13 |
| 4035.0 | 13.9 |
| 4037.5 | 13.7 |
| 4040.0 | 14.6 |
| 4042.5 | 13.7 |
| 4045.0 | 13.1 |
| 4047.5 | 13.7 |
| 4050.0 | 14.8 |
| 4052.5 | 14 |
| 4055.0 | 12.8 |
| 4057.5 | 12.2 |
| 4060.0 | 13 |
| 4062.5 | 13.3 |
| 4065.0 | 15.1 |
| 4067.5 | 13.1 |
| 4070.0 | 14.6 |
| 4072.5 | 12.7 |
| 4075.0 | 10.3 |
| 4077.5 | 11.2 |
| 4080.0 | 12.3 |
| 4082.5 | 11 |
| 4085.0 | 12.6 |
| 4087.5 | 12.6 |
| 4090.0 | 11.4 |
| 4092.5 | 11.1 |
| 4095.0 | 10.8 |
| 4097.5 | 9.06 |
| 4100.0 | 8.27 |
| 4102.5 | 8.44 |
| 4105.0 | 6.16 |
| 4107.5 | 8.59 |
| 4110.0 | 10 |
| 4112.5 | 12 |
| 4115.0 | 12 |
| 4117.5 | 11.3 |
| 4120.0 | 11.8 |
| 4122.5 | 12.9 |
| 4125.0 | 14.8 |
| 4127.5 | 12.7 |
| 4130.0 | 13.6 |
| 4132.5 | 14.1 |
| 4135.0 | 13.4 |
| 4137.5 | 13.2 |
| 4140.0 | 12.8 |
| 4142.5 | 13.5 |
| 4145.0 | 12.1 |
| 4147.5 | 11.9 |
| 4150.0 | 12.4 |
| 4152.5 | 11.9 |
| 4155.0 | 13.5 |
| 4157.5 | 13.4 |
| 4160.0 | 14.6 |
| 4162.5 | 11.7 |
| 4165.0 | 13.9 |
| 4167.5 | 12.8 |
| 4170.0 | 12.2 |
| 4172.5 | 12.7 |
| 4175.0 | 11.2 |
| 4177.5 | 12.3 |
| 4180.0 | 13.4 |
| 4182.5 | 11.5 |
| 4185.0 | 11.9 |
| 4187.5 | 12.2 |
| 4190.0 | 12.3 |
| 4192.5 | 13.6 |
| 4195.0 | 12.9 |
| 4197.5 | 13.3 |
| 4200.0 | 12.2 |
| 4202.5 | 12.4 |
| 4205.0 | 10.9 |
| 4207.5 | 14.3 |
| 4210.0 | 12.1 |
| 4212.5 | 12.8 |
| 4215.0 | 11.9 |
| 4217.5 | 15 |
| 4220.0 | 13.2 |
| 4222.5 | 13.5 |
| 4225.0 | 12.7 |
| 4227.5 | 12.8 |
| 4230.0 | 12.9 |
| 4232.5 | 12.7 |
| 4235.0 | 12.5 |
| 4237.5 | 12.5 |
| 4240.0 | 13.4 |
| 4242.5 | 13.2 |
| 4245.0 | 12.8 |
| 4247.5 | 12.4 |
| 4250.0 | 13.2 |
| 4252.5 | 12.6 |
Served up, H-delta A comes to 7.8 AA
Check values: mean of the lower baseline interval 13.1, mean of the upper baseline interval 13.1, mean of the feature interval 10.5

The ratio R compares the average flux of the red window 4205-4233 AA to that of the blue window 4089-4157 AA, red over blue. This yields 1.12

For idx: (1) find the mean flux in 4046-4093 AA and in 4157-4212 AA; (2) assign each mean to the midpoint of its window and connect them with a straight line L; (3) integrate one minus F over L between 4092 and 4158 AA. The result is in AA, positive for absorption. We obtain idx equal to 5.2 AA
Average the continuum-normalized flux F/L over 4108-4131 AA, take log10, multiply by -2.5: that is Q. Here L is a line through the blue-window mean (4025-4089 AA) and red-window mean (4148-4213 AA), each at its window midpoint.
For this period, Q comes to 0.06 mag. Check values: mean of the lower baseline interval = 13.1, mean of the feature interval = 12.2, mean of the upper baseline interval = 12.6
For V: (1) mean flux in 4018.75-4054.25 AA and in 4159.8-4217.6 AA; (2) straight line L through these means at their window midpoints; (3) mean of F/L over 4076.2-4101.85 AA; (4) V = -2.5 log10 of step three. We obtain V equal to 0.20 mag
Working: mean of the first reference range 13.6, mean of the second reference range 12.6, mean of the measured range 11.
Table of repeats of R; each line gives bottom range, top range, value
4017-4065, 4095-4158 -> 0.87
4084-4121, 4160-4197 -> 1.21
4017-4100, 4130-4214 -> 1.00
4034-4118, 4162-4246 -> 1.06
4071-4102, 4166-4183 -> 1.12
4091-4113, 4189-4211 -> 1.36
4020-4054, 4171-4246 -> 0.93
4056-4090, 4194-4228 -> 1.02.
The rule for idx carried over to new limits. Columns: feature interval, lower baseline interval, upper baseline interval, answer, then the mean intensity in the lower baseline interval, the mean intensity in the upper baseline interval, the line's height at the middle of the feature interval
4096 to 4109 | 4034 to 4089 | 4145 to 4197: 4.8 AA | 13.1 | 12.6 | 12.9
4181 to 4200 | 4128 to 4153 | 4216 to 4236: 0.8 AA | 12.9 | 13.2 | 13.1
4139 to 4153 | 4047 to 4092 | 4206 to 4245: 0.5 AA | 12.8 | 13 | 12.9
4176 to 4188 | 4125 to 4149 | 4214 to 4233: 0.8 AA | 13.1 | 13.1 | 13.1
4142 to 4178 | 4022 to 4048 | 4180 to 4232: 0.8 AA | 13.6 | 12.7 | 13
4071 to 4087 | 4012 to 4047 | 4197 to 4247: 1.8 AA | 13.4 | 12.8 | 13.2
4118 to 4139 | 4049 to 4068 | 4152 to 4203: -0.3 AA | 13.5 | 12.7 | 13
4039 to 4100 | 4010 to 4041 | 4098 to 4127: -2.9 AA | 13.3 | 10.6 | 11.9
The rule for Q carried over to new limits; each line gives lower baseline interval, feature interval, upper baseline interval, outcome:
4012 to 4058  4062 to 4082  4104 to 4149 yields 0.01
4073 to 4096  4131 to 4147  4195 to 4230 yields -0.09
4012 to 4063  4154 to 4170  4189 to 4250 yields -0.02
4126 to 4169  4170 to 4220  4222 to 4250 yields 0.03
